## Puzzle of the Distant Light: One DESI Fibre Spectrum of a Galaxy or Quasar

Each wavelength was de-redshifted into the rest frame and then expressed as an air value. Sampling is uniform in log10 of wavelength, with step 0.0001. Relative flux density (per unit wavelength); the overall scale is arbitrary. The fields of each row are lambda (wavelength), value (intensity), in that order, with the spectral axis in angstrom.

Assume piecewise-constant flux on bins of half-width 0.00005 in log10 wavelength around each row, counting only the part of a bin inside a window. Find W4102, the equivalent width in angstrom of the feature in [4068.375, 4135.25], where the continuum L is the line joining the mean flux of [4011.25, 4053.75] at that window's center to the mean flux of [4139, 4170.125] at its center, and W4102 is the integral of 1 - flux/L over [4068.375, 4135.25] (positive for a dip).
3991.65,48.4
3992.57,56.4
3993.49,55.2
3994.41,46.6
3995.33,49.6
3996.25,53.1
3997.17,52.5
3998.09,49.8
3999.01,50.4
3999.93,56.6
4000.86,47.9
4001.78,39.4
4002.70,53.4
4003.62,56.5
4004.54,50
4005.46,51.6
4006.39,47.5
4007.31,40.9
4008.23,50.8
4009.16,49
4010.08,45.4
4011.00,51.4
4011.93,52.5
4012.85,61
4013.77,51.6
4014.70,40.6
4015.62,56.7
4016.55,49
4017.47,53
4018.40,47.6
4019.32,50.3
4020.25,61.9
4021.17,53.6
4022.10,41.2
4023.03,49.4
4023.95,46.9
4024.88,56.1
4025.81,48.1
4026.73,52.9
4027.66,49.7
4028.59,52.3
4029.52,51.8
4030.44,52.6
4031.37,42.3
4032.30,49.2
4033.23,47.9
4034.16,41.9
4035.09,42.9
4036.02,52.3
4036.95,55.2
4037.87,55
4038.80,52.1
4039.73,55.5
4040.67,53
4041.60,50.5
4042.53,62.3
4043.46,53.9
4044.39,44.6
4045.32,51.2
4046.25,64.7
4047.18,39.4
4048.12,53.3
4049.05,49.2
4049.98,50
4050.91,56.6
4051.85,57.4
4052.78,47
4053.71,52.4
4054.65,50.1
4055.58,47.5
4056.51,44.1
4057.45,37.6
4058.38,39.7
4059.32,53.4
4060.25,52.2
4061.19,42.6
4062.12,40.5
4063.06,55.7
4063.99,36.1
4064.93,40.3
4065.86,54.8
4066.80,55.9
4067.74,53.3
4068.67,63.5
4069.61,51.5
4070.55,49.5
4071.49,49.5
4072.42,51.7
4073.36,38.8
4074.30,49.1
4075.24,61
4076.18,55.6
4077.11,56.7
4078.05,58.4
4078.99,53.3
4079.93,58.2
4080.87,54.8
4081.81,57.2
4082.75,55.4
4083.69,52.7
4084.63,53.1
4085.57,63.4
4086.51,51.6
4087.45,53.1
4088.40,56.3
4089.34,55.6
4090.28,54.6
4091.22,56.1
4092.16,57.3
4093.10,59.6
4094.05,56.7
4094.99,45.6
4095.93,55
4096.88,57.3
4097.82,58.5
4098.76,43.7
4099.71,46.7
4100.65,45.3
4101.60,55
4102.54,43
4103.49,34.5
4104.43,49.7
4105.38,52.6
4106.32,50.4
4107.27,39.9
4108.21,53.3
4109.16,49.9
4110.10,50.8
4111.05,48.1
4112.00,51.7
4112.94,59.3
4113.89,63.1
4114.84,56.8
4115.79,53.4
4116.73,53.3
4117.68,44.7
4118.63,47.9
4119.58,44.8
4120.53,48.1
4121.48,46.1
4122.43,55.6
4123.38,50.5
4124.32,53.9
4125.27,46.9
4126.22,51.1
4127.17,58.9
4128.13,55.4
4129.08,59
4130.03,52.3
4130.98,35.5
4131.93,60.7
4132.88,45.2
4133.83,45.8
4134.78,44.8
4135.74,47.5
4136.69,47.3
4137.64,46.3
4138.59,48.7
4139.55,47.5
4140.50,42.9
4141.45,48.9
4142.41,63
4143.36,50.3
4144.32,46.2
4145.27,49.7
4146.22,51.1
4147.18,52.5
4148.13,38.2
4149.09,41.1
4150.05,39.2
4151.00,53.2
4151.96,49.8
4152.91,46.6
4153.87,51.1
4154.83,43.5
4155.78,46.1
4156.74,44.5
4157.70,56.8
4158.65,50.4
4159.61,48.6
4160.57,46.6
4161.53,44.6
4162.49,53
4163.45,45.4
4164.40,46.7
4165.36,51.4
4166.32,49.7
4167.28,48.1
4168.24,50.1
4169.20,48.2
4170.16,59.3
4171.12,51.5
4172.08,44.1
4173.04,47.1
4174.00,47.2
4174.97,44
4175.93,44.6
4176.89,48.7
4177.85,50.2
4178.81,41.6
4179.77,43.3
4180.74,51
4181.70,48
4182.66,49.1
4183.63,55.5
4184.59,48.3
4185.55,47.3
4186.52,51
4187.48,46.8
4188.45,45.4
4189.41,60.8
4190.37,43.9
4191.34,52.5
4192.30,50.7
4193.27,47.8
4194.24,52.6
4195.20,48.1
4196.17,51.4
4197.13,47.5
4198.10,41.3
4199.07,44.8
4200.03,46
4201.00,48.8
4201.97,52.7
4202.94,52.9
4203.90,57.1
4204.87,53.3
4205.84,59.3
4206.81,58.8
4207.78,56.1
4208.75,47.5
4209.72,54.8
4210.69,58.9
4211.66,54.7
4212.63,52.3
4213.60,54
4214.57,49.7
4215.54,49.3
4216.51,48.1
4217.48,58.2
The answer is -3.22 angstrom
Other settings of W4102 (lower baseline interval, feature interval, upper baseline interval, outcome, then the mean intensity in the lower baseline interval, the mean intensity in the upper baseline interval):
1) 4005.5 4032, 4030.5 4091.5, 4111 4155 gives -1.7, 50.2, 49.8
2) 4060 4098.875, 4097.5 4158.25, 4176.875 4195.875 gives 2.4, 53.1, 49.2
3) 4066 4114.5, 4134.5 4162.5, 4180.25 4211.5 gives 2.1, 52.9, 51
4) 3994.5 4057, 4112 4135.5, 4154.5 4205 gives -0.9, 50.7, 48.9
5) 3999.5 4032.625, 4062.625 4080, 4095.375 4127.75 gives -0.6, 50.3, 50.6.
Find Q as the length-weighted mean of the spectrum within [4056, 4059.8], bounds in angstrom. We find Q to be 43.8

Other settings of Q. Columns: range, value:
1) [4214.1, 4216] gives 49.5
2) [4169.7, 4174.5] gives 49.7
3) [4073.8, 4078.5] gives 56.1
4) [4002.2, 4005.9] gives 52.8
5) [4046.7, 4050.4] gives 48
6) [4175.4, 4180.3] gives 45.7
